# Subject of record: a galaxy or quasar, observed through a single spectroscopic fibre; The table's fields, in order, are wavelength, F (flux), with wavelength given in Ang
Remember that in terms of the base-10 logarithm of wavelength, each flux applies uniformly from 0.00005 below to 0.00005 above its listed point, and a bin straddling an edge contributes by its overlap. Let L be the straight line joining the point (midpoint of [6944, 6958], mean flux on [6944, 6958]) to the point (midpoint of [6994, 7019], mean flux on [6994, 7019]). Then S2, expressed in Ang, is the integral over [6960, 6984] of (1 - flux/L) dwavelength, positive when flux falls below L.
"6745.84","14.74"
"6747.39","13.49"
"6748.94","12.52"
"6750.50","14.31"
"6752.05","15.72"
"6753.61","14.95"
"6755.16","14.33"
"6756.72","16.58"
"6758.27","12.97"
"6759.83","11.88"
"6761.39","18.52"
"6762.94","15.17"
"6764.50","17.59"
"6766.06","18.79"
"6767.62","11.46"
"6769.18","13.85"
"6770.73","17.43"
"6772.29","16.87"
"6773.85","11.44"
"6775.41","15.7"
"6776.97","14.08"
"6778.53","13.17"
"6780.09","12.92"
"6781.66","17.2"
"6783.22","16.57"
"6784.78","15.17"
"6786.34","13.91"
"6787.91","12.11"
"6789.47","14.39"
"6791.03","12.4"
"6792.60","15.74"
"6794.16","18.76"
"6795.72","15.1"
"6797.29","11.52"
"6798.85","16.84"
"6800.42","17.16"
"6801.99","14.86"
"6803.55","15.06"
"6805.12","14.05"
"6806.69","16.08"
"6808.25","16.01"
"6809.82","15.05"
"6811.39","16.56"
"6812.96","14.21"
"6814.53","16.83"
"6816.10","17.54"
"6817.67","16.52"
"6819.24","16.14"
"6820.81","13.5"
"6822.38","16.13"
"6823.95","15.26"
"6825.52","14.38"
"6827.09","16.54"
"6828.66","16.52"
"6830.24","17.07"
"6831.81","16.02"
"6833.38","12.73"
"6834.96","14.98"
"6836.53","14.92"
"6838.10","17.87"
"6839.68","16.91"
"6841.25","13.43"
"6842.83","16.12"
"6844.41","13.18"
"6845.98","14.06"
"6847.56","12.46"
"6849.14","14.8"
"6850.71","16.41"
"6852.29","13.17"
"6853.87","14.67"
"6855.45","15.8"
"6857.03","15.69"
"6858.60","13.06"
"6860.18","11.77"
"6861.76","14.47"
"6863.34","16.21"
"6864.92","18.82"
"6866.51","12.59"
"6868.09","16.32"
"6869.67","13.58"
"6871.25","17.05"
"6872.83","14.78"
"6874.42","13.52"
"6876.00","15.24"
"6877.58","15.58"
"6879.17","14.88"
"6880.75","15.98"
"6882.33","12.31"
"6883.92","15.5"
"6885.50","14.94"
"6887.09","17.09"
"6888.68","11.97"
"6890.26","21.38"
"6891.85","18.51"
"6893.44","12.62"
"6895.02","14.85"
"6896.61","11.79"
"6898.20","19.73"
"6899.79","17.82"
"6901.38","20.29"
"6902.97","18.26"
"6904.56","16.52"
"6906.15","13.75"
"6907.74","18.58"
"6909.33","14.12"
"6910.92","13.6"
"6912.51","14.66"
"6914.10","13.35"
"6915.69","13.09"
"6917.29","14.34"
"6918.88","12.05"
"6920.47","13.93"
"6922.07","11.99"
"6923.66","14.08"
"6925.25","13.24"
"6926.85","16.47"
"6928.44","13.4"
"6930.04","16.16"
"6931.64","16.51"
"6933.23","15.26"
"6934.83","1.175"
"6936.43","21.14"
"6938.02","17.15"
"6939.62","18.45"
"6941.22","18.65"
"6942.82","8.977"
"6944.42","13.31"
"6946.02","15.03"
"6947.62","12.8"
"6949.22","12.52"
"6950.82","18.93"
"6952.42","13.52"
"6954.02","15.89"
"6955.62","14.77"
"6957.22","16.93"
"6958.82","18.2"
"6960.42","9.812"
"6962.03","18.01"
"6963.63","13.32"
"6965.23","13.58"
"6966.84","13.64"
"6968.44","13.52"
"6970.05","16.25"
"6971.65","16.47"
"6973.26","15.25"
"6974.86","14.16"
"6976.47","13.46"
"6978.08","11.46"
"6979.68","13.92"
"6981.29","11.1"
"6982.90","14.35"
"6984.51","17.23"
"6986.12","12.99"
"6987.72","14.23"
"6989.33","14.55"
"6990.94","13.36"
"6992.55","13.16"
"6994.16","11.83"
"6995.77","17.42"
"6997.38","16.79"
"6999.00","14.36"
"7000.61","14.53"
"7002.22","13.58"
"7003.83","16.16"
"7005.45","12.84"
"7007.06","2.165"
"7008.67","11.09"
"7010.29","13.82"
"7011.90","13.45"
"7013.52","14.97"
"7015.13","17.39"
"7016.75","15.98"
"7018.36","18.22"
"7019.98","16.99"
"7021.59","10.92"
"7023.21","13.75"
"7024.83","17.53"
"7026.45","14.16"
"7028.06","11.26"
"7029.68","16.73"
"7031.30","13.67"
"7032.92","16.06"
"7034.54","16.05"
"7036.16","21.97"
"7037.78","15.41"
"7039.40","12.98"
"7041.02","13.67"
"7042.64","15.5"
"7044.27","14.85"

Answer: 0.98 Ang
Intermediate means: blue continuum 14.9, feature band 14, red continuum 14.1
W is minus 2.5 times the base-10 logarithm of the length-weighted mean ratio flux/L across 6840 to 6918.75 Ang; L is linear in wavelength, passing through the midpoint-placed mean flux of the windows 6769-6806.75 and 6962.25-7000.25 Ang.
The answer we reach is -0.04 mag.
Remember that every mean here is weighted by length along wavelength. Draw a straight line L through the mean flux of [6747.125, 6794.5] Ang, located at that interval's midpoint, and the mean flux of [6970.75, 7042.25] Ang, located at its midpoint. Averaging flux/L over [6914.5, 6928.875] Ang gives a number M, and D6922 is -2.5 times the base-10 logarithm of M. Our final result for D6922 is 0.07 mag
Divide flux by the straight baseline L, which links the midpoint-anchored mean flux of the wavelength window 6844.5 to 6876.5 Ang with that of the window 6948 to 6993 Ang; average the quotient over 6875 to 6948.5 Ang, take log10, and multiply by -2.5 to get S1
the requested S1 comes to -0.03 mag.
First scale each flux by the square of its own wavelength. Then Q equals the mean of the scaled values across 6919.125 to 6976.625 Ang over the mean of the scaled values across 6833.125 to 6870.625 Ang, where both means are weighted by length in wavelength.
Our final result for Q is 1.02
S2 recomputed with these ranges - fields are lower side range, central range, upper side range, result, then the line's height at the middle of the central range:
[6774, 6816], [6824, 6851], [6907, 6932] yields -0.7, 14.8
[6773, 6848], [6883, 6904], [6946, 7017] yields -2.6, 14.7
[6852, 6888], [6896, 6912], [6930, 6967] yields -1.8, 14.8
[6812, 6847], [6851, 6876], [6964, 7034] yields 0.7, 15.2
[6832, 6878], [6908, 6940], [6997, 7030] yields 0.6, 14.5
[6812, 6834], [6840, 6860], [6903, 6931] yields 1.2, 15.3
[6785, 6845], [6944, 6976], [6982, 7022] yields -0.9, 14.4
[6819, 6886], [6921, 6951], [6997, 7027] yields 0.3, 14.5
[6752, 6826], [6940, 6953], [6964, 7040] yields 0.2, 14.6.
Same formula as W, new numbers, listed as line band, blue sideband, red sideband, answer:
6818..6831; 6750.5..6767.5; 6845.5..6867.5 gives -0.06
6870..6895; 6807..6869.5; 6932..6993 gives -0.03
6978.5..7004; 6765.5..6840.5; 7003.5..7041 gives 0.02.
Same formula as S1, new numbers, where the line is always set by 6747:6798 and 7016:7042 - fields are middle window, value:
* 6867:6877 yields 0.00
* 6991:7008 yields 0.15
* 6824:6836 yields -0.04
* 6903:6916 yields 0.01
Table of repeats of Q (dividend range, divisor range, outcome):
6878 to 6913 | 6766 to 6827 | 1.08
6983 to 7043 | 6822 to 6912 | 0.98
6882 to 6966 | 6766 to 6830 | 1.02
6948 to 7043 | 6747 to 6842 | 1.01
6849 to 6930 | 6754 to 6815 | 1.03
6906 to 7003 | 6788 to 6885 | 0.98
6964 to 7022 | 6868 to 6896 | 0.95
